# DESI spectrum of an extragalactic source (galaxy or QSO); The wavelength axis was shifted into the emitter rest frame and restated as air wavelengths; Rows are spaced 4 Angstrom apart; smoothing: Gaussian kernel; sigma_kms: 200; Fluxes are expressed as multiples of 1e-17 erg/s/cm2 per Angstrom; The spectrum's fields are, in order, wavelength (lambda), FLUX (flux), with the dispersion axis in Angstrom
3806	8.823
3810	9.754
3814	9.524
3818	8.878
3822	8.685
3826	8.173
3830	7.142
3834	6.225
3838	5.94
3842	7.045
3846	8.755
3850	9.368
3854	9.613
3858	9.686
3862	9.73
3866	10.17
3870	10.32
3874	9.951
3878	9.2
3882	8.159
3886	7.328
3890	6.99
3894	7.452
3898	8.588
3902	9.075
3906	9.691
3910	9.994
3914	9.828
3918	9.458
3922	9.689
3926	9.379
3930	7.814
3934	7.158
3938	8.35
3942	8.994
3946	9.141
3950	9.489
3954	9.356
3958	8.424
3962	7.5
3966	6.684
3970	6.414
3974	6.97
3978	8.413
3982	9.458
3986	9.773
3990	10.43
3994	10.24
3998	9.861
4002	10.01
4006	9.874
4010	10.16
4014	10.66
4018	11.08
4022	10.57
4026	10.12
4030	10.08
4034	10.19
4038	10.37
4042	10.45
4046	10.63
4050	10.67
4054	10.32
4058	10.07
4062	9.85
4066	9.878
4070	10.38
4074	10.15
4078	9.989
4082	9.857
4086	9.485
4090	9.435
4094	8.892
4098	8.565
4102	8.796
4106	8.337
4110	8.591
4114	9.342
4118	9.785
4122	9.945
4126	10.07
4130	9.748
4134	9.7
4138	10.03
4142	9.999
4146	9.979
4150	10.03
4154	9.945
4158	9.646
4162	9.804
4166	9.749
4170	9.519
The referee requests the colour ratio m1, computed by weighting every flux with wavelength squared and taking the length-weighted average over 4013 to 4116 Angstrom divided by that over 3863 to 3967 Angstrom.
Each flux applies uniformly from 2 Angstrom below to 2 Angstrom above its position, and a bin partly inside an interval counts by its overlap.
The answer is 1.21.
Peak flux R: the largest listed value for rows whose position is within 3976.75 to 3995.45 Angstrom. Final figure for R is 10.43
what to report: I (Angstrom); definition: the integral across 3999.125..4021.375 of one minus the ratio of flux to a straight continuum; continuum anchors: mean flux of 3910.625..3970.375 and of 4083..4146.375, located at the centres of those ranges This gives -3.5 Angstrom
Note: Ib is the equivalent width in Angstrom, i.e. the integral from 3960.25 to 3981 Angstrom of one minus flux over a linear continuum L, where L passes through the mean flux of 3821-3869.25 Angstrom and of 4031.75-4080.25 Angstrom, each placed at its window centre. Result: 4.8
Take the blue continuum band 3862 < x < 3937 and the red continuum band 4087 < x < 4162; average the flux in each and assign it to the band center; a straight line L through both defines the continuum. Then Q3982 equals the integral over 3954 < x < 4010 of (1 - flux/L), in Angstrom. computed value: 1.8 Angstrom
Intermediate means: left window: 8.92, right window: 9.5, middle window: 8.84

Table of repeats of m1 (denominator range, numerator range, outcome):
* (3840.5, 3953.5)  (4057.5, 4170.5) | 1.20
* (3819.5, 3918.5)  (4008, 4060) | 1.31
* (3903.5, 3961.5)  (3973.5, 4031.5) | 1.14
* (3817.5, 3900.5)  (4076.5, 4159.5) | 1.29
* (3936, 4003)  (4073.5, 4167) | 1.17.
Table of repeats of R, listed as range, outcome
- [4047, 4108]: 10.67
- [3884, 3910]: 9.994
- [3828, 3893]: 10.32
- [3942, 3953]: 9.489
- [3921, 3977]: 9.689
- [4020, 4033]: 10.57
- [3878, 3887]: 9.2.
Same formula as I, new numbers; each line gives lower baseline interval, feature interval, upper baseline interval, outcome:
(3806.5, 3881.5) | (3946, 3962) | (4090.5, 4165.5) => 0.3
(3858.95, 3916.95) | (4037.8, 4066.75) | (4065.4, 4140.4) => -2.7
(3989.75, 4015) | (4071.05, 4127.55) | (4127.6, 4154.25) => 3.4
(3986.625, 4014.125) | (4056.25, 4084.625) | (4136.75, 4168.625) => 0.0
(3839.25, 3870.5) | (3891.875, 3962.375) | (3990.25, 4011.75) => 5.4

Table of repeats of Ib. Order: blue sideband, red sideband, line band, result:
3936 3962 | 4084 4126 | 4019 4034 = -2.2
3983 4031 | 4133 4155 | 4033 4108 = 2.3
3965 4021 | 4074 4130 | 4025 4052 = -2.9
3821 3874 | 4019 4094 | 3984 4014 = -1.2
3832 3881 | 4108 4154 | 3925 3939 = 1.5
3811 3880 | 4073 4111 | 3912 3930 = -1.0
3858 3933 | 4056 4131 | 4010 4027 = -2.3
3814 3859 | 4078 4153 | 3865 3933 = -4.0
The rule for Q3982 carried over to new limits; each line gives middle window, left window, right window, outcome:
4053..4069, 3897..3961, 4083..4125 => -1.6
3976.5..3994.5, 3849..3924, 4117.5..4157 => -0.3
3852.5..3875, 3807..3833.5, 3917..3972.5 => -3.8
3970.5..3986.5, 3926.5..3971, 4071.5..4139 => 0.2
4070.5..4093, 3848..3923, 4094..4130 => -1.5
